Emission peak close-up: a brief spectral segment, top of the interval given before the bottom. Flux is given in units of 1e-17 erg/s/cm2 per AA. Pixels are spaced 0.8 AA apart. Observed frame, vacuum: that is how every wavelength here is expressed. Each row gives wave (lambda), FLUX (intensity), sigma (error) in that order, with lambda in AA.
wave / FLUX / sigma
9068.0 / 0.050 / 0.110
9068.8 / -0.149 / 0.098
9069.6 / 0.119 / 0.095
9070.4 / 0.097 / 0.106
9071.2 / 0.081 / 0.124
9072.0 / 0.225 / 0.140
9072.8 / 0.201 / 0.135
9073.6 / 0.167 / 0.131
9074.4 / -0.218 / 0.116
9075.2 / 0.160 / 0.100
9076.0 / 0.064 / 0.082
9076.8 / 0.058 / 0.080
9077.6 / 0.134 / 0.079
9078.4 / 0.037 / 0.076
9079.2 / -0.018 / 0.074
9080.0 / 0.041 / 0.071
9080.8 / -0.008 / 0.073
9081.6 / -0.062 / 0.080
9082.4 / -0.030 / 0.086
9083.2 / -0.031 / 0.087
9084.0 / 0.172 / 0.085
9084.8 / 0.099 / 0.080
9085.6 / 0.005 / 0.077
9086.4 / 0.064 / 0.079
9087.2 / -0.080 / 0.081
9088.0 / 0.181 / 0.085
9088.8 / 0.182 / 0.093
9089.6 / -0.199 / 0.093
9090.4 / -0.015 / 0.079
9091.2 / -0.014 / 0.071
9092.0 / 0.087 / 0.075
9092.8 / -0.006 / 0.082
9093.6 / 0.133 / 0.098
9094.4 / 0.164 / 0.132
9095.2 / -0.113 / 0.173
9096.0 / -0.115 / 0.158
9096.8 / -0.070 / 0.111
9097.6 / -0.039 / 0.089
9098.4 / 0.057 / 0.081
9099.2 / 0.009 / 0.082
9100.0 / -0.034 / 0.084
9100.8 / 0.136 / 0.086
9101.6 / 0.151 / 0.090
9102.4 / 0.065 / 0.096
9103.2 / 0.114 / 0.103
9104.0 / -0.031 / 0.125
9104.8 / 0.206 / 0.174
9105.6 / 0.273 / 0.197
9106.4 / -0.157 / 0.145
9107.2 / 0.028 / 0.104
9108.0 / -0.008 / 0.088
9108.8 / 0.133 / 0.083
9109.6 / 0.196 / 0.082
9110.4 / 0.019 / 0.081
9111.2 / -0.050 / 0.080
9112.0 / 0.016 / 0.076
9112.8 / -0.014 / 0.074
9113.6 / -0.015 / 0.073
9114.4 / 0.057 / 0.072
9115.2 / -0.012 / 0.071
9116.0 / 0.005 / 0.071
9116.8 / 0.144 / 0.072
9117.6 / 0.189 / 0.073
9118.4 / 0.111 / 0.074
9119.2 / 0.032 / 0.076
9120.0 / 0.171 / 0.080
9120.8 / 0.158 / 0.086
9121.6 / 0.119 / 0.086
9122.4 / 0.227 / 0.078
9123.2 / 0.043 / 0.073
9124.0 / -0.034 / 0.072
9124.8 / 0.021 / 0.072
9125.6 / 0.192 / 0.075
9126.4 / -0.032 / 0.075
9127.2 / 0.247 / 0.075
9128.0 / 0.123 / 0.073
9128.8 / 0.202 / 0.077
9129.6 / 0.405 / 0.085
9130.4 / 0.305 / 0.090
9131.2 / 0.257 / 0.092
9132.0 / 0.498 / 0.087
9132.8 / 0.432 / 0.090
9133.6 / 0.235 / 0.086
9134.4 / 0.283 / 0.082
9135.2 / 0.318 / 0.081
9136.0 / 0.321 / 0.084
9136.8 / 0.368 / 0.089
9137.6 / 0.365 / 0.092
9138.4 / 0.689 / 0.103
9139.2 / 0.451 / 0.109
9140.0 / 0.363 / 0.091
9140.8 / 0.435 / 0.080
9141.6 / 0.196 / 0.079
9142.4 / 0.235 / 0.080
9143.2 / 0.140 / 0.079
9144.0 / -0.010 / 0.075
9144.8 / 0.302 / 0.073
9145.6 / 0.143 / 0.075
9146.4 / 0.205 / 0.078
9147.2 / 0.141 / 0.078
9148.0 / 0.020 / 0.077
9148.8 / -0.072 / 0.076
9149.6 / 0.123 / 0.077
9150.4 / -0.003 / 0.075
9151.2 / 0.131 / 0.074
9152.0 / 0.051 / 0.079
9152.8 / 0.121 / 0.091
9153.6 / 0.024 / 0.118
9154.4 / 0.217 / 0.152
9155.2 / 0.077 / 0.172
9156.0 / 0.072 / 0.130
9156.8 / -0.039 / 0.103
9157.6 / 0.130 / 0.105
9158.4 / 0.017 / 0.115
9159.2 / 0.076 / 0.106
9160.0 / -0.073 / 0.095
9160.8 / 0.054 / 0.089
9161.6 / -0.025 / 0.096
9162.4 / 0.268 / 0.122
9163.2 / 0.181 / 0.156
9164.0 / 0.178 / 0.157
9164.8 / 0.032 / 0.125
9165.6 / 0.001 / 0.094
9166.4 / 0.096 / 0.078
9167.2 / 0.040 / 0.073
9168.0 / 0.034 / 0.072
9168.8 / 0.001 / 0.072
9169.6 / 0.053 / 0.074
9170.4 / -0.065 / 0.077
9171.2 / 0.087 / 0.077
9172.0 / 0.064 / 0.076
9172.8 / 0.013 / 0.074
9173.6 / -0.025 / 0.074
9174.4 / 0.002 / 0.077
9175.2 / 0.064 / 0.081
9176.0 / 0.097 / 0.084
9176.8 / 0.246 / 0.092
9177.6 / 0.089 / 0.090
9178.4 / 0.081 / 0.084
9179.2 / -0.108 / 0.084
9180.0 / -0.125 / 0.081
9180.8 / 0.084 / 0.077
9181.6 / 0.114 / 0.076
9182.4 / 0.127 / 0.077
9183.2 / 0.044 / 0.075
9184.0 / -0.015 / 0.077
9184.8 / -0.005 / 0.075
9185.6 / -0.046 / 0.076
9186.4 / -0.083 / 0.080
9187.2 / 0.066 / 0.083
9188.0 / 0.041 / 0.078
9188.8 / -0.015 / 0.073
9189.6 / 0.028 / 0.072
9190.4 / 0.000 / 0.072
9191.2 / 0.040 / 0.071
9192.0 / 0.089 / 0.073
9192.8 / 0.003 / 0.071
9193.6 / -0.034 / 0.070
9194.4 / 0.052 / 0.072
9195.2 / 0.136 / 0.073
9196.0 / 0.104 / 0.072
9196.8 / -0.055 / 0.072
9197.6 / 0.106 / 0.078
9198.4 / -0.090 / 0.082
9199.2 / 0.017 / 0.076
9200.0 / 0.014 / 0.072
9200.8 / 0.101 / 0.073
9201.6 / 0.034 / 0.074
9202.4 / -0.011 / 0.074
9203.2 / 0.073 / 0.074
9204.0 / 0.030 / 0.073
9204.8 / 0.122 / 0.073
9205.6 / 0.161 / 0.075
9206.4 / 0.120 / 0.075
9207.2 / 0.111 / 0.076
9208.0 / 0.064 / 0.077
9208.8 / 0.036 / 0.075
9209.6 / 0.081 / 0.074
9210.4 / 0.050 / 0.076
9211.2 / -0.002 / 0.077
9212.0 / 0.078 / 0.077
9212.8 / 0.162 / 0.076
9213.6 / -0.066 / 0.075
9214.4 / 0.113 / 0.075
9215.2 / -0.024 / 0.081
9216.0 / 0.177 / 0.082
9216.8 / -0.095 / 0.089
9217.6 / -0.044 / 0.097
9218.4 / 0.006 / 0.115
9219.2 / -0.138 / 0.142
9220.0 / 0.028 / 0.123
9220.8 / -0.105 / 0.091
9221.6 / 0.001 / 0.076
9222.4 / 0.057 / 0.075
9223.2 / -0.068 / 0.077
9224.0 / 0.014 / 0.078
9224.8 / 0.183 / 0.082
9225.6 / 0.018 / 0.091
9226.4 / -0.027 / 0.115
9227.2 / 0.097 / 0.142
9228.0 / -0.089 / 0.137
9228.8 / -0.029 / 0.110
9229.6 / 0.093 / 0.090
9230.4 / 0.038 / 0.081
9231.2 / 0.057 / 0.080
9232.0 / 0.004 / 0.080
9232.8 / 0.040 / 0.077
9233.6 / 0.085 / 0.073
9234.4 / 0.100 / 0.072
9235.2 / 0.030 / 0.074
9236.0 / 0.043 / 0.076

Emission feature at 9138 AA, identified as [O II] 3727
